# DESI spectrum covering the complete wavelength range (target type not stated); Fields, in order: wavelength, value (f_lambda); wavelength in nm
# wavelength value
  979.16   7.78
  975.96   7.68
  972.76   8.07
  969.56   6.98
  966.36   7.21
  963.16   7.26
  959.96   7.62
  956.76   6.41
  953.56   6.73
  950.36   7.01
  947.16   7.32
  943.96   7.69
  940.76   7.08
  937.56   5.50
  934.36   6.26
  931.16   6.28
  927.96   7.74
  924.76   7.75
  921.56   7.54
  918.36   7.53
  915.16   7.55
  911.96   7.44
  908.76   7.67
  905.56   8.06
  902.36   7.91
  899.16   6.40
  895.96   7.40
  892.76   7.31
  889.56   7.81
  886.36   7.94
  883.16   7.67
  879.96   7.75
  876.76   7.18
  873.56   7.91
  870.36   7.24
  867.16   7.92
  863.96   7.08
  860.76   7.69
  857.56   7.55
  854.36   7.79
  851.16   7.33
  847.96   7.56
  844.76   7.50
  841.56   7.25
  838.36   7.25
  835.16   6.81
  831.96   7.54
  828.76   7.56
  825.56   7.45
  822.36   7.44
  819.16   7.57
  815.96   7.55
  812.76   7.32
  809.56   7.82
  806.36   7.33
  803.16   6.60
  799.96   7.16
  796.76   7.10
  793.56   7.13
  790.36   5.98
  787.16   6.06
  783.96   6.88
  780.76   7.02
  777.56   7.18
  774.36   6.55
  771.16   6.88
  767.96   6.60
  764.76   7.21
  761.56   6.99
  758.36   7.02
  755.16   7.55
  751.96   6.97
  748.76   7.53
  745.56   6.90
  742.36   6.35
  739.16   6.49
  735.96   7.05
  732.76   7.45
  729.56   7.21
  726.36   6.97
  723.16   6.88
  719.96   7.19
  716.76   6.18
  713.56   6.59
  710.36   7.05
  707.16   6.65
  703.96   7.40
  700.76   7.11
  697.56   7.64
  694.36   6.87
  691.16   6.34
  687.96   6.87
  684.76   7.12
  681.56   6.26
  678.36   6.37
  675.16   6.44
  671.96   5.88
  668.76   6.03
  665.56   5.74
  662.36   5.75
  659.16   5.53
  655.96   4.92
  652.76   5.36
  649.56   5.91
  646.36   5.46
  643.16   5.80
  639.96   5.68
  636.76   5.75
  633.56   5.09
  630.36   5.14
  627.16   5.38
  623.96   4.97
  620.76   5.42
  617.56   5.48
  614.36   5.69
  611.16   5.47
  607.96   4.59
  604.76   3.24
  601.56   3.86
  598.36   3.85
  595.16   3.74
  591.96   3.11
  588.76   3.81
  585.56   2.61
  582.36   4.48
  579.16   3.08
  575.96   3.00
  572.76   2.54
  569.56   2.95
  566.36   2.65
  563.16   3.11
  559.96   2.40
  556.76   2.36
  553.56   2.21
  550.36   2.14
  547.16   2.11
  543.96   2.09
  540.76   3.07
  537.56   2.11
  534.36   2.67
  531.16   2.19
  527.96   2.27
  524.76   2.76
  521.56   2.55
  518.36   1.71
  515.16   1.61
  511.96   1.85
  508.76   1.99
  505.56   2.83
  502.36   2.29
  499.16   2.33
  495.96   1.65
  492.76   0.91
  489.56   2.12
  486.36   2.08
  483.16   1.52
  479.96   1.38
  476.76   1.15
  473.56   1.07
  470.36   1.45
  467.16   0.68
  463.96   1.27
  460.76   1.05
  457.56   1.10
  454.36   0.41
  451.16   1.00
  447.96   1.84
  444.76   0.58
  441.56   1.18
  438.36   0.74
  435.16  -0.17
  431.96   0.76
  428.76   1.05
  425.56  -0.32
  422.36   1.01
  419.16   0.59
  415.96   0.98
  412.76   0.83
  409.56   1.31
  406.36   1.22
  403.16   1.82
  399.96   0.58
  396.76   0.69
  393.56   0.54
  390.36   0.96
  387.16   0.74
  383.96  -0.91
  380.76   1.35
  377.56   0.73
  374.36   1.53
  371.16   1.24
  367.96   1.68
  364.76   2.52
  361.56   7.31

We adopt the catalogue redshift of 0.524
